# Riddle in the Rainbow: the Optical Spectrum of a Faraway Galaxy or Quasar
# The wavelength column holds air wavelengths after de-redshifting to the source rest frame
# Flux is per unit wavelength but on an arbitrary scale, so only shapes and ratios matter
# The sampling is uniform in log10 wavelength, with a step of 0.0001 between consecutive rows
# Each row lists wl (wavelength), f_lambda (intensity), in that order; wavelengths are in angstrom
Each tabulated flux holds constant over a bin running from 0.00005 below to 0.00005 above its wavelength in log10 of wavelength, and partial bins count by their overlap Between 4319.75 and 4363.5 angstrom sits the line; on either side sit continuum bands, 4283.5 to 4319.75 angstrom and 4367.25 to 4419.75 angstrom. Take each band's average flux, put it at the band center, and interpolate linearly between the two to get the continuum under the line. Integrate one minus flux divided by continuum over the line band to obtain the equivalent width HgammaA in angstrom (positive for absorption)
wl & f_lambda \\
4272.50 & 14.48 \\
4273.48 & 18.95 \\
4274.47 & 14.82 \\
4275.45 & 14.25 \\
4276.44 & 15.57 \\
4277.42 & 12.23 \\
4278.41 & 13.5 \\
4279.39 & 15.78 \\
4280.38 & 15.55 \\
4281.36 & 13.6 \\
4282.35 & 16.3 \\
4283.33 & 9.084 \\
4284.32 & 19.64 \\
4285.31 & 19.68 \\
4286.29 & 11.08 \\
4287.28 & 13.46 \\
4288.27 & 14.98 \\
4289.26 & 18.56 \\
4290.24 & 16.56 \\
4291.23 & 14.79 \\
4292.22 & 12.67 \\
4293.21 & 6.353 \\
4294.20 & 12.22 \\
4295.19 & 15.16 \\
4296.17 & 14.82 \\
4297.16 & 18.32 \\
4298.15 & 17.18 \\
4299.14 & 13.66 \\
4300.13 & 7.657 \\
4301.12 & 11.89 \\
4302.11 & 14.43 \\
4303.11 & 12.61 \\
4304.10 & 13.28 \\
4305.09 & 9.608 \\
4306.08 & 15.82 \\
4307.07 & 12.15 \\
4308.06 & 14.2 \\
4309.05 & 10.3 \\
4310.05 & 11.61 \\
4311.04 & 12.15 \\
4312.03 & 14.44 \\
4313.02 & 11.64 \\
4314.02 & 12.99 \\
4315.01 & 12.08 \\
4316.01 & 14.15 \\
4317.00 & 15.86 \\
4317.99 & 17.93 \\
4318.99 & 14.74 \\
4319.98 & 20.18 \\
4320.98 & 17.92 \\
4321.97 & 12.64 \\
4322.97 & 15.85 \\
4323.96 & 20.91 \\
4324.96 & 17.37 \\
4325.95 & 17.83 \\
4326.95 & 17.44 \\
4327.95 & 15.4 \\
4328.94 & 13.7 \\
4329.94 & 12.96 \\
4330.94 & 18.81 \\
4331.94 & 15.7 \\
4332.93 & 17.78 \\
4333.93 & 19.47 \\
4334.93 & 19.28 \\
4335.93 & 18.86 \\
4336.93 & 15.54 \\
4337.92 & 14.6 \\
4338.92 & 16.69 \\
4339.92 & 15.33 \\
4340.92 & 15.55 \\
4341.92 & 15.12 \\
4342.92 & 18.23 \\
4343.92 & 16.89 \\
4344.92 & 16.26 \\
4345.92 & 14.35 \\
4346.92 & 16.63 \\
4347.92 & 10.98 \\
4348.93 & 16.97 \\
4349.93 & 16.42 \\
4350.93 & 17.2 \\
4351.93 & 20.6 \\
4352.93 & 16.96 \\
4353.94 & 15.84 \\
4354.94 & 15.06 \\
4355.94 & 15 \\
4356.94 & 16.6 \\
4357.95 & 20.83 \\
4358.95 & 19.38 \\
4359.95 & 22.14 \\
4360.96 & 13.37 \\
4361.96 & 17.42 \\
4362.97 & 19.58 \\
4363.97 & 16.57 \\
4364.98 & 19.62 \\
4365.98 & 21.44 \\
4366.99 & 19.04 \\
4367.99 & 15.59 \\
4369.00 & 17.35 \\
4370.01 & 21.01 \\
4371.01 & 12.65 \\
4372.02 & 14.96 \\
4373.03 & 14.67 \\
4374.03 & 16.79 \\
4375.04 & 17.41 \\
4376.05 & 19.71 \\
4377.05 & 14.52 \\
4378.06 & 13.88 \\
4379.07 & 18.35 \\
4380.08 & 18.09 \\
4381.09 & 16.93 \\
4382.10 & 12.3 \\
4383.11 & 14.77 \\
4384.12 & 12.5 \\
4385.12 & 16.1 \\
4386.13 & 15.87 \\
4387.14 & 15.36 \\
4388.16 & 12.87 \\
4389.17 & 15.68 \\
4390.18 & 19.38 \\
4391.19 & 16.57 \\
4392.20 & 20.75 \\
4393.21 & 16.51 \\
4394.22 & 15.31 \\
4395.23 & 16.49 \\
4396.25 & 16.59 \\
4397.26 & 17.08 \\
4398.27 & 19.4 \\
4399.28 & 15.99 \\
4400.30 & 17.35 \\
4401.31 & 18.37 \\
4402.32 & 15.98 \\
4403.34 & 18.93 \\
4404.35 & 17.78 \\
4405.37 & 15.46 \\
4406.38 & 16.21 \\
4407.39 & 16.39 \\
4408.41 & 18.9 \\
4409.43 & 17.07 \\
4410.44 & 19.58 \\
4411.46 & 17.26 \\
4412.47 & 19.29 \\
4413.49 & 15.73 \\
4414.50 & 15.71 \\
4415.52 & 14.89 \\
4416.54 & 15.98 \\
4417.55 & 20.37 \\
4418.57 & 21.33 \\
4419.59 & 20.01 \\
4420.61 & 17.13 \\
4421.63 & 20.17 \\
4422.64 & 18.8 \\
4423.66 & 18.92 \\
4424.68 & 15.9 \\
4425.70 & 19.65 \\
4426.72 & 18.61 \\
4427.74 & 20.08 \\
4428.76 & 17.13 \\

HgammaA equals -4.9 angstrom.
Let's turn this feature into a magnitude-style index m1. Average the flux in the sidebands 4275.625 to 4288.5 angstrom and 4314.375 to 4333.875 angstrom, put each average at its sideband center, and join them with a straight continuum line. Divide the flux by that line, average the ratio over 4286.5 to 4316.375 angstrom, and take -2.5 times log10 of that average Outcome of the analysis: 0.16 mag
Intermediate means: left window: 14.6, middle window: 13.3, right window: 16.3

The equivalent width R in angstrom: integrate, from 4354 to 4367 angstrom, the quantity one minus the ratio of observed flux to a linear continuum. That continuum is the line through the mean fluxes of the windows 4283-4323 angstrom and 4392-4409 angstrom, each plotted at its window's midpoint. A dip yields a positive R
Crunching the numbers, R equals -1.8 angstrom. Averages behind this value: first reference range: 14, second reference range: 17.2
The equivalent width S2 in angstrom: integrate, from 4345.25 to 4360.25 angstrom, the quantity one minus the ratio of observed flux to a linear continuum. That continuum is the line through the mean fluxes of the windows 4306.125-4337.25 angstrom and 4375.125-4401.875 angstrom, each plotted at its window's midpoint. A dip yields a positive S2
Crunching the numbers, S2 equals -0.9 angstrom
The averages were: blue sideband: 15.6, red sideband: 16.4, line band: 16.9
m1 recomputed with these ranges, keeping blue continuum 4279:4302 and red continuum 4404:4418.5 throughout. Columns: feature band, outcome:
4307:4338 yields -0.03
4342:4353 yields -0.05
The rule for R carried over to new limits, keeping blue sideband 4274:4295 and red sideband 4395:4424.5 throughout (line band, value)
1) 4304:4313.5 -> 1.58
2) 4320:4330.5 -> -0.67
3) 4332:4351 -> -0.65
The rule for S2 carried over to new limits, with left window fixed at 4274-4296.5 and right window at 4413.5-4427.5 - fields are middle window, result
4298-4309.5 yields 1.8 angstrom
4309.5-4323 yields 0.7 angstrom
